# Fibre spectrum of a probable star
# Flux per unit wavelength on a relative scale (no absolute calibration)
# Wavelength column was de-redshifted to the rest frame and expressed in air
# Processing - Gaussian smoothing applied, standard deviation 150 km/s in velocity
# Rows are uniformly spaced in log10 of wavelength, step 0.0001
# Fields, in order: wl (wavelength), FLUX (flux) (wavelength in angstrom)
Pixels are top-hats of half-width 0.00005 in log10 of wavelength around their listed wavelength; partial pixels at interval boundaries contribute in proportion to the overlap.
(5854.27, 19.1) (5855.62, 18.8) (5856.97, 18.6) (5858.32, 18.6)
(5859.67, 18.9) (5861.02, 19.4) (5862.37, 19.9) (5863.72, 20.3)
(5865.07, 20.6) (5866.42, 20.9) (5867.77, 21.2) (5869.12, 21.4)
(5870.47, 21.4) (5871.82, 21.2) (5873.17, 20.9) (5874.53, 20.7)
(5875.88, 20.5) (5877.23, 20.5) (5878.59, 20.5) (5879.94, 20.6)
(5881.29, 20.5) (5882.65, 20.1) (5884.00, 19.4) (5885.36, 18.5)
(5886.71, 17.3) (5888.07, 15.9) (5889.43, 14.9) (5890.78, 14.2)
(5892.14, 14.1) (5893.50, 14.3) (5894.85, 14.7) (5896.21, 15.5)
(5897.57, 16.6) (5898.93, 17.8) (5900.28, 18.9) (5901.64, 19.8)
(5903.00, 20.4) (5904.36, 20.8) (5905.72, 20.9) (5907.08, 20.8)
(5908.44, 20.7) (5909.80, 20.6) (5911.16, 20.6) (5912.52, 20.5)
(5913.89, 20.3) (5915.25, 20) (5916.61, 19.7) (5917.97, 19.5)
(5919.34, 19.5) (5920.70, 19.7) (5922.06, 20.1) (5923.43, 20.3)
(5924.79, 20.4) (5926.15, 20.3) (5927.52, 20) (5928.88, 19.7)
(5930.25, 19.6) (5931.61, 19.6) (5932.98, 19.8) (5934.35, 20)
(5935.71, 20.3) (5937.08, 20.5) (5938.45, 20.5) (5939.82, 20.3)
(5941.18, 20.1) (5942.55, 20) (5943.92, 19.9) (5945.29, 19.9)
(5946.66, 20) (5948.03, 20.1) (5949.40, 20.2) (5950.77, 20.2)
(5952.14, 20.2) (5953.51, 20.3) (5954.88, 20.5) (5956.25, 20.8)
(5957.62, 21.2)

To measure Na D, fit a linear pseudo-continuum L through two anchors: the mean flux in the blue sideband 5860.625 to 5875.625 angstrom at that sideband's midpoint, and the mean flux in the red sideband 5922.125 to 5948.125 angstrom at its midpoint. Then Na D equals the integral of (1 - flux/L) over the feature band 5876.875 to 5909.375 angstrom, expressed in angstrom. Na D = 3.6 angstrom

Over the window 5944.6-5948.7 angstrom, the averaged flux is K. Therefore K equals 20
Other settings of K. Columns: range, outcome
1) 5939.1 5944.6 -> 20.1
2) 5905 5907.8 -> 20.8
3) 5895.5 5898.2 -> 16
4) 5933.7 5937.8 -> 20.3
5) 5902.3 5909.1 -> 20.7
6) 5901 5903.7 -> 20.1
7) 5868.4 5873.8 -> 21.3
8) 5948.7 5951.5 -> 20.2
